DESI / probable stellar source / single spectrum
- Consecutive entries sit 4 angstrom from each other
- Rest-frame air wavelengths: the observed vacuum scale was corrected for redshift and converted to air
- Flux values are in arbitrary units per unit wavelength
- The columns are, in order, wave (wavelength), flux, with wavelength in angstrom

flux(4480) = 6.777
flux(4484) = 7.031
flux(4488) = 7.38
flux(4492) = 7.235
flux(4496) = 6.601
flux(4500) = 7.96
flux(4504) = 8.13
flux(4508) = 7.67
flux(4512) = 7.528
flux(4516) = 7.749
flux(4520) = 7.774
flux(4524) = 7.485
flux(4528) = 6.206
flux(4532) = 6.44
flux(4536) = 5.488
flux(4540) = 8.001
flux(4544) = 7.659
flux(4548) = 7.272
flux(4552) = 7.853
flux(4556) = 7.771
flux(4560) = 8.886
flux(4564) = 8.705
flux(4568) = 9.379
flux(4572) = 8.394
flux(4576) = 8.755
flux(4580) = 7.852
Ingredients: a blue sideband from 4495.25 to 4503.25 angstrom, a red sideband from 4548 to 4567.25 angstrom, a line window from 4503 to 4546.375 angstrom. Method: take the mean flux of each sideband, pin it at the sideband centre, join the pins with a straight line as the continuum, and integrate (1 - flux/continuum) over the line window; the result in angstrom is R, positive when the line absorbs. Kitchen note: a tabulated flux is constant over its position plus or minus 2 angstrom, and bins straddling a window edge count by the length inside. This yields 3.2 angstrom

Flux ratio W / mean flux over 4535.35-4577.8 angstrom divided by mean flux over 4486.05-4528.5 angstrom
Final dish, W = 1.1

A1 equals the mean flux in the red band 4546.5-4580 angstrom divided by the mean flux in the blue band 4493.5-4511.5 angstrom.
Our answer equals 1.10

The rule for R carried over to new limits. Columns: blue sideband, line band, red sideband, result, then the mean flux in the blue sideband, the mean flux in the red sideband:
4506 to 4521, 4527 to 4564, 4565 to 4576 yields 4.3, 7.67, 8.85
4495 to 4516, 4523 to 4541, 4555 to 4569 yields 3.4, 7.64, 8.7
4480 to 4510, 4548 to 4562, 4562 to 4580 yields 0.6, 7.39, 8.7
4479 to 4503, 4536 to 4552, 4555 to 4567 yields 1.7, 7.22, 8.59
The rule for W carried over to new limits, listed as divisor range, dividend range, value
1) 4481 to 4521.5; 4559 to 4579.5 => 1.17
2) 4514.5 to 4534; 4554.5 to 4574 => 1.22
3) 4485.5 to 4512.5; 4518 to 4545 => 0.93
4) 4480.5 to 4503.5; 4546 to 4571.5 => 1.14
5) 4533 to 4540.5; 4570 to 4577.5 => 1.33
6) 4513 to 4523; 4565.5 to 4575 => 1.15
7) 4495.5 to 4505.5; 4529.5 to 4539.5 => 0.82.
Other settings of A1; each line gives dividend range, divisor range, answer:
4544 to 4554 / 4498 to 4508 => 0.95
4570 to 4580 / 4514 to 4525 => 1.10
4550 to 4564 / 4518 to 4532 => 1.17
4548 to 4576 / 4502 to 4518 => 1.08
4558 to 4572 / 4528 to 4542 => 1.35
